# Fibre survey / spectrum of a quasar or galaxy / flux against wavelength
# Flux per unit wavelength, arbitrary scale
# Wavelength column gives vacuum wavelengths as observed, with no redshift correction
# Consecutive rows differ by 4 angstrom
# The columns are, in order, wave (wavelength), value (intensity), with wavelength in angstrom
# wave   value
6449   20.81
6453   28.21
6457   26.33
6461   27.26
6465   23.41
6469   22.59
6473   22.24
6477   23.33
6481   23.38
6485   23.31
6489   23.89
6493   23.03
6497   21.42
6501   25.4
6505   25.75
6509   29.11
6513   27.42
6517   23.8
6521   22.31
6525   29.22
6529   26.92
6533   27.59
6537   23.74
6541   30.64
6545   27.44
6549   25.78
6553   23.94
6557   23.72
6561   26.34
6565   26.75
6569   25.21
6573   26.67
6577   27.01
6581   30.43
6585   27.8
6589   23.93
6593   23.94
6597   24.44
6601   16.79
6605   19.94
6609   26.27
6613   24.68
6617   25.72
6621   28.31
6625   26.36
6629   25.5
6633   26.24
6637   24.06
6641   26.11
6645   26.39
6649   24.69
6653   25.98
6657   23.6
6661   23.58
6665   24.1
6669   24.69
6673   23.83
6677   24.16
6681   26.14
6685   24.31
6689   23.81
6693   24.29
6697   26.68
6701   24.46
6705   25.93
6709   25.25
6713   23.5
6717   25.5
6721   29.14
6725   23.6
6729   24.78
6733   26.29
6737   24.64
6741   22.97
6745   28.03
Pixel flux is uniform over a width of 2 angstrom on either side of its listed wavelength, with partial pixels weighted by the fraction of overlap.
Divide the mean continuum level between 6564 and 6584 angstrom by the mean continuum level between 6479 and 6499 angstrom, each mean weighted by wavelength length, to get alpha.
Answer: 1.2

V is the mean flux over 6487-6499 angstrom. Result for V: 22.8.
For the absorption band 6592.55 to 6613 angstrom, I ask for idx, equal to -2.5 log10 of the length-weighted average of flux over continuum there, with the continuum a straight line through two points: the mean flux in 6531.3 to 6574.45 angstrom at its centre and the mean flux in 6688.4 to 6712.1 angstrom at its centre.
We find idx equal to 0.15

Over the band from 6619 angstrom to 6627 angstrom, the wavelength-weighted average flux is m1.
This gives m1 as 27.3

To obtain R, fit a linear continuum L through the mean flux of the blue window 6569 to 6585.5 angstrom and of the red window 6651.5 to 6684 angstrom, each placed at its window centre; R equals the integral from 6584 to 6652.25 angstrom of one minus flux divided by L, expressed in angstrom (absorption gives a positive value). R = 3.7 angstrom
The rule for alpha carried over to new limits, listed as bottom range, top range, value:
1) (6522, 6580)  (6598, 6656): 0.93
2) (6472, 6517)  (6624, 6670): 1.03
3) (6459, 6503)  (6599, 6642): 1.04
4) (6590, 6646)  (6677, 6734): 1.03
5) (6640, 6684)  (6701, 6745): 1.02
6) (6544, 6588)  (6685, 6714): 0.94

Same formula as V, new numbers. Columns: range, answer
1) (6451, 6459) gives 27.3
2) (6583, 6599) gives 25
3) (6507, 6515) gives 28.3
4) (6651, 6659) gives 24.8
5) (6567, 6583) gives 27.3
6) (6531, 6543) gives 27.3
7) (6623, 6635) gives 26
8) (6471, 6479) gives 22.8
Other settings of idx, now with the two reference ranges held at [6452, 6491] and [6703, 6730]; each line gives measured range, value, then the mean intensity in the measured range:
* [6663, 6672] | 0.04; 24.3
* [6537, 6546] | -0.14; 28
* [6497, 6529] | -0.06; 25.9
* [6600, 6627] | 0.03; 24.3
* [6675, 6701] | 0.02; 24.9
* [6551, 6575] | -0.03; 25.4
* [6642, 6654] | -0.03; 25.7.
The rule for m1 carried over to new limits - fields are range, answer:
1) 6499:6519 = 26.3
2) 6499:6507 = 25.6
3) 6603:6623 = 25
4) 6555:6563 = 25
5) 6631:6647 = 25.7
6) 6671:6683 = 24.7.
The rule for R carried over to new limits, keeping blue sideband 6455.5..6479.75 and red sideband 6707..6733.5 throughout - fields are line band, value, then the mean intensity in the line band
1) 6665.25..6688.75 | 0.6 angstrom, 24.5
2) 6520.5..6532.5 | -1.2 angstrom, 26.8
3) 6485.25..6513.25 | -0.7 angstrom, 24.9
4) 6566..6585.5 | -2.1 angstrom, 27.4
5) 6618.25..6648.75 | -1.3 angstrom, 26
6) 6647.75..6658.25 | 0.1 angstrom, 24.8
